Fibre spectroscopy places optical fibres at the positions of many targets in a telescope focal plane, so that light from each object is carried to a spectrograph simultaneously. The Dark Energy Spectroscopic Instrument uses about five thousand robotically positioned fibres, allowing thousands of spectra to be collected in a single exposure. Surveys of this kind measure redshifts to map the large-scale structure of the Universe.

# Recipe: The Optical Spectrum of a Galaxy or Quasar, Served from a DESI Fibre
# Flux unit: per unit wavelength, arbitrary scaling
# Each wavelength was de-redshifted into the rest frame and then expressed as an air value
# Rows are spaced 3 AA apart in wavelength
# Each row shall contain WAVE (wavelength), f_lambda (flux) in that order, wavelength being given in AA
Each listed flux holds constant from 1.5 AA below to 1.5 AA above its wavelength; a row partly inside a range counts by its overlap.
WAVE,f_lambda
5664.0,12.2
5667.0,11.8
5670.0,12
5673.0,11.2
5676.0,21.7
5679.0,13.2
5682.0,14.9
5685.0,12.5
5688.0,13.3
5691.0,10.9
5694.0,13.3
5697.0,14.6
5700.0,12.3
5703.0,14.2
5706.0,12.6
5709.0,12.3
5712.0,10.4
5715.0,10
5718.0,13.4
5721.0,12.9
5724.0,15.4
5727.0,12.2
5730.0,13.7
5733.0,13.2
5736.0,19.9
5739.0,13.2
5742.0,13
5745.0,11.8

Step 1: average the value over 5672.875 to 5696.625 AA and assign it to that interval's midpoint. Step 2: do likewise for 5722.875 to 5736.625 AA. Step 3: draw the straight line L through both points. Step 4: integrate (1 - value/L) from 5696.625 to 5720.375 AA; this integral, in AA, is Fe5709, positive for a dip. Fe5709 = 3.19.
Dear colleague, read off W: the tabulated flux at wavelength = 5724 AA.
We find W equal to 15.4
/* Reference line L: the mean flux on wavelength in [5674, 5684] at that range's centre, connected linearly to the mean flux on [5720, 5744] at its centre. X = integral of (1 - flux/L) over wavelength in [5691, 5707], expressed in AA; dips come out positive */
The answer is 2.3 AA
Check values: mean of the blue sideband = 16.1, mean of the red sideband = 14.2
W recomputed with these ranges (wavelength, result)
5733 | 13.2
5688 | 13.3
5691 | 10.9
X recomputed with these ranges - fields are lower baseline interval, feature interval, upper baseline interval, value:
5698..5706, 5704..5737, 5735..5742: 2.9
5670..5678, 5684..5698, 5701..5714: 0.9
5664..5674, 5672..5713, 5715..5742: -2.8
